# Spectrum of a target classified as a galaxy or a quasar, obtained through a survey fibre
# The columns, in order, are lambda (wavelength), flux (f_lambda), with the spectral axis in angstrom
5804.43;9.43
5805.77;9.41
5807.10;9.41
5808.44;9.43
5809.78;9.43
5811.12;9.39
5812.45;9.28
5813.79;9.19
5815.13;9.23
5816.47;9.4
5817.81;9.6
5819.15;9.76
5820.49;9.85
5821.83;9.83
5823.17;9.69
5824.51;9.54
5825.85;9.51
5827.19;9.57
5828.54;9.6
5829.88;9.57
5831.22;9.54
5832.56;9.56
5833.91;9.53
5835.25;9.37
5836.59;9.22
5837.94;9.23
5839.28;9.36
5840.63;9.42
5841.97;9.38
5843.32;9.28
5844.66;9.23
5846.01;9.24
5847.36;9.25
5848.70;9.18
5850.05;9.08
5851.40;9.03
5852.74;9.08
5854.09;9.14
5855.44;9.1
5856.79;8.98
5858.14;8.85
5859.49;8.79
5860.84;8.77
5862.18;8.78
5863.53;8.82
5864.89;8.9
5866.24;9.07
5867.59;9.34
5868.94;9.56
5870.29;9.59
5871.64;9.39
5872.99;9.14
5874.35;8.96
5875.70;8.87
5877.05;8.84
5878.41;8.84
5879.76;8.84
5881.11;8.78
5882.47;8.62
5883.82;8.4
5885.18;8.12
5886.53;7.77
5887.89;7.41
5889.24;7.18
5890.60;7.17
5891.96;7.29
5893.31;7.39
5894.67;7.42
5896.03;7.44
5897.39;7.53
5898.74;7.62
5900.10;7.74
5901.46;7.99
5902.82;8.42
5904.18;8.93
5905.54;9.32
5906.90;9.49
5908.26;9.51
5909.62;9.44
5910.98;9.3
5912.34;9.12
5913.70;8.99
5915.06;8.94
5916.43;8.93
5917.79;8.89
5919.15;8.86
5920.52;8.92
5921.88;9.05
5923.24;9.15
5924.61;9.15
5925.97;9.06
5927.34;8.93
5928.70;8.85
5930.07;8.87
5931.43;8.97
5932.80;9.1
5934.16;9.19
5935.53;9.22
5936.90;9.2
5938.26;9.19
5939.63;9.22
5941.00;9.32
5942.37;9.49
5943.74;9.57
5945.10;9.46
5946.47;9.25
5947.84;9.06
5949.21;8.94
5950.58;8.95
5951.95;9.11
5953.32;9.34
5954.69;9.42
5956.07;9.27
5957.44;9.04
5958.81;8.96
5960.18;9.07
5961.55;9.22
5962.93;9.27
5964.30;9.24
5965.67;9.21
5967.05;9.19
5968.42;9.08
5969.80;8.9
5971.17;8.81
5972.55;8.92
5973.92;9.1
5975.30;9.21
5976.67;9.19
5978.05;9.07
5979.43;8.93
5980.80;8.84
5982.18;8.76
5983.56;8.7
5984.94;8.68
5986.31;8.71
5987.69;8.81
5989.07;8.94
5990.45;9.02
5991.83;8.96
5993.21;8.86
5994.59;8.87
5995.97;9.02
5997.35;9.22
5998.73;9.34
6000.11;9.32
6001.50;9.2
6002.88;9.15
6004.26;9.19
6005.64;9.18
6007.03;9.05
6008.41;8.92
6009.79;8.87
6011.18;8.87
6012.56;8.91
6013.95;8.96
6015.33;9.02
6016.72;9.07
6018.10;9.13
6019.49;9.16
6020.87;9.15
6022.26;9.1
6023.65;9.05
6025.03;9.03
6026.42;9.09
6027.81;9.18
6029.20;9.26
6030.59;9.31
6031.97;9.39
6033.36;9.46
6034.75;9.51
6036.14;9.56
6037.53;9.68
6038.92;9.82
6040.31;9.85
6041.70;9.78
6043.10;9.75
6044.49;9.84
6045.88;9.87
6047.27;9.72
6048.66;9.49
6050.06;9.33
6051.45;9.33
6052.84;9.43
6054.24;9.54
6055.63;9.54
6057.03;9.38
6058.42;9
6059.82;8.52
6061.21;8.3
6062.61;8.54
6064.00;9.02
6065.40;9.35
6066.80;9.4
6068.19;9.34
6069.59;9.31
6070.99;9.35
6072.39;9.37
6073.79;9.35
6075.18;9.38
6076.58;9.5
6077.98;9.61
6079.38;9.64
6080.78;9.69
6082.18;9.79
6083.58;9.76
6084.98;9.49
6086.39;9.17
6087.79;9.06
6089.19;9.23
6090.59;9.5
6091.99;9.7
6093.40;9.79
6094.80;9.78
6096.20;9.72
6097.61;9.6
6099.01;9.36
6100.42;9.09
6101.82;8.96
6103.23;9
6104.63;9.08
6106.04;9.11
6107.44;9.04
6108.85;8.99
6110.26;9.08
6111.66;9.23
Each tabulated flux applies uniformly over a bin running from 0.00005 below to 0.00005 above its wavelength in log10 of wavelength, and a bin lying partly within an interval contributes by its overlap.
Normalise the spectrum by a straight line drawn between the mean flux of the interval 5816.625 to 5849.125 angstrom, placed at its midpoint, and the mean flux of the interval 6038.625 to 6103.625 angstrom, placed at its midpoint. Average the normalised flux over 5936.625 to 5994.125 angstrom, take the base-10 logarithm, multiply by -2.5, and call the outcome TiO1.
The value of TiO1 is 0.04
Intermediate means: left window 9.47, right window 9.41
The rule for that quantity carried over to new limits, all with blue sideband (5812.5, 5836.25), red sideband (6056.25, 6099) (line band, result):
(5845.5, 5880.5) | 0.053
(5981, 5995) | 0.070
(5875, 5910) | 0.154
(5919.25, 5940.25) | 0.047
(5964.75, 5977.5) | 0.042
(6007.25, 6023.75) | 0.045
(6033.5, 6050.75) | -0.033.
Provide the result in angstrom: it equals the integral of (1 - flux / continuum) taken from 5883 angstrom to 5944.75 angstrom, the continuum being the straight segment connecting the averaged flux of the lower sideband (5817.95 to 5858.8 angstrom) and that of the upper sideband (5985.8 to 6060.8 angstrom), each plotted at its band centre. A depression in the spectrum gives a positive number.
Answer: 4.4 angstrom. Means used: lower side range 9.37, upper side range 9.23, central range 8.65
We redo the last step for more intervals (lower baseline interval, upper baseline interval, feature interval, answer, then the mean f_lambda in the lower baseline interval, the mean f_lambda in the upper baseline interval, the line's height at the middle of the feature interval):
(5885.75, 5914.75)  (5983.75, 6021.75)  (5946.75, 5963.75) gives -0.96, 8.23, 9.02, 8.65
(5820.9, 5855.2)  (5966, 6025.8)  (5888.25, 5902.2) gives 2.66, 9.38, 9.01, 9.24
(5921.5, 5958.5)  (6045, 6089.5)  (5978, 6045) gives 0.79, 9.16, 9.34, 9.26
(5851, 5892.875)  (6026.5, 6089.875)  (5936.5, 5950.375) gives -0.47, 8.68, 9.4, 8.96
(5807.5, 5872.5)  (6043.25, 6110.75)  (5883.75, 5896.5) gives 2.46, 9.31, 9.35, 9.32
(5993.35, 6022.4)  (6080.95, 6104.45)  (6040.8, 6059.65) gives -0.53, 9.08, 9.43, 9.26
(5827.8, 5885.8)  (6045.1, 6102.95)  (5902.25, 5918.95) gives 0.13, 9.11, 9.37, 9.17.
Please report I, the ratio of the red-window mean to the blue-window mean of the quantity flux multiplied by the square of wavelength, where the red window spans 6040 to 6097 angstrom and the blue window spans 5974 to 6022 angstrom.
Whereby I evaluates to 1.1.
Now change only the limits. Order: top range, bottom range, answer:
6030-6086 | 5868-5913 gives 1.18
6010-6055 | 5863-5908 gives 1.17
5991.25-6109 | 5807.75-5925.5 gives 1.10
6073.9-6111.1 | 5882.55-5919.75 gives 1.20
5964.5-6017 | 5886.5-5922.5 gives 1.11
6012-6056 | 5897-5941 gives 1.09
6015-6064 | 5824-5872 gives 1.08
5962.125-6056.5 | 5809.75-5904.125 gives 1.09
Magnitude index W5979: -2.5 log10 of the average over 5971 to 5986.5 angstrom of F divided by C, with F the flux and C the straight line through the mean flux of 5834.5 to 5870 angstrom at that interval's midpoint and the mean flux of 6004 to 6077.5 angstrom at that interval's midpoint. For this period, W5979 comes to 0.04 mag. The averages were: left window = 9.14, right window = 9.28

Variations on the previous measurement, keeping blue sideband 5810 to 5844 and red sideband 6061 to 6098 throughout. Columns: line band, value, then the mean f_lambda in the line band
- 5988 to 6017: 0.05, 9.04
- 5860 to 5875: 0.04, 9.12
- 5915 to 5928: 0.06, 8.98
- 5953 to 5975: 0.04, 9.12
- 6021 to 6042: 0.00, 9.39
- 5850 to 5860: 0.05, 9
